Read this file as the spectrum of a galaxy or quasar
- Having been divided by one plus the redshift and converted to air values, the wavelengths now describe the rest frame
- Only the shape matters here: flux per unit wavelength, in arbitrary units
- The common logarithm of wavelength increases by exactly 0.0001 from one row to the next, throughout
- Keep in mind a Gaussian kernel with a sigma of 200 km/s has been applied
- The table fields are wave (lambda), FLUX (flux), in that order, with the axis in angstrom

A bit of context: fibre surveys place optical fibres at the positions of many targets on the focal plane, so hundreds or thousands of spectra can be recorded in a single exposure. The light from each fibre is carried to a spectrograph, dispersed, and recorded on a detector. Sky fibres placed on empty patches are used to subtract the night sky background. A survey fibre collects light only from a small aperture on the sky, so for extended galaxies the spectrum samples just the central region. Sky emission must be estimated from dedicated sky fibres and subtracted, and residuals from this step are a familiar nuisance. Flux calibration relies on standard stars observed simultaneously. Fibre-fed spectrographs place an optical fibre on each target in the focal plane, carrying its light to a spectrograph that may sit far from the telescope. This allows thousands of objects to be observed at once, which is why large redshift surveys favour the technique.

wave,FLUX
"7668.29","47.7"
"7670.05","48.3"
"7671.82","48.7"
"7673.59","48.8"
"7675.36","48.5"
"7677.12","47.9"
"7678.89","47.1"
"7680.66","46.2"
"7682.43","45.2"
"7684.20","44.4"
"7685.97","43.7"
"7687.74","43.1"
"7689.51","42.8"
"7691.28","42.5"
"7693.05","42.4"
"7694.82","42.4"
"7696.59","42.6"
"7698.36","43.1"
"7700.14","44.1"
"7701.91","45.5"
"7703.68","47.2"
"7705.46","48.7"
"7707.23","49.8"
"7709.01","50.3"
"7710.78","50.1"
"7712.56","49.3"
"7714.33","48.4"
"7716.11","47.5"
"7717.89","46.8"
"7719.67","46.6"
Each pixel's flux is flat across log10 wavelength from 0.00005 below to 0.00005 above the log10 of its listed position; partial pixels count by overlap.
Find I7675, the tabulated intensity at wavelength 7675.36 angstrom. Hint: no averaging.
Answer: 48.5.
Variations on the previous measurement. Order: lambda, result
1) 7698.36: 43.1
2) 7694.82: 42.4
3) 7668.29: 47.7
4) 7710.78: 50.1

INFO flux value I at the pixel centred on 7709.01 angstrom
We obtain 50.3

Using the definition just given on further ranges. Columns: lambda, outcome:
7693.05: 42.4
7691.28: 42.5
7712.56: 49.3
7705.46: 48.7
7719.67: 46.6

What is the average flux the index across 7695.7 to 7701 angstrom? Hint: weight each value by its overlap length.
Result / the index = 43.2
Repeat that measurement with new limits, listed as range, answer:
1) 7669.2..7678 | 48.4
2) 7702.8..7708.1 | 48.6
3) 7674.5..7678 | 48.3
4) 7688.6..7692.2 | 42.7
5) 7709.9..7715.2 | 49.3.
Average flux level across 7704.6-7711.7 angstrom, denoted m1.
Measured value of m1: 49.7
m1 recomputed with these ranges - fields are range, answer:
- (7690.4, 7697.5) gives 42.5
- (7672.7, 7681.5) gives 47.7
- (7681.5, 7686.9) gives 44.4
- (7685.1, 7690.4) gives 43.2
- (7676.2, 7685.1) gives 46.2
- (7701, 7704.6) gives 46.4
